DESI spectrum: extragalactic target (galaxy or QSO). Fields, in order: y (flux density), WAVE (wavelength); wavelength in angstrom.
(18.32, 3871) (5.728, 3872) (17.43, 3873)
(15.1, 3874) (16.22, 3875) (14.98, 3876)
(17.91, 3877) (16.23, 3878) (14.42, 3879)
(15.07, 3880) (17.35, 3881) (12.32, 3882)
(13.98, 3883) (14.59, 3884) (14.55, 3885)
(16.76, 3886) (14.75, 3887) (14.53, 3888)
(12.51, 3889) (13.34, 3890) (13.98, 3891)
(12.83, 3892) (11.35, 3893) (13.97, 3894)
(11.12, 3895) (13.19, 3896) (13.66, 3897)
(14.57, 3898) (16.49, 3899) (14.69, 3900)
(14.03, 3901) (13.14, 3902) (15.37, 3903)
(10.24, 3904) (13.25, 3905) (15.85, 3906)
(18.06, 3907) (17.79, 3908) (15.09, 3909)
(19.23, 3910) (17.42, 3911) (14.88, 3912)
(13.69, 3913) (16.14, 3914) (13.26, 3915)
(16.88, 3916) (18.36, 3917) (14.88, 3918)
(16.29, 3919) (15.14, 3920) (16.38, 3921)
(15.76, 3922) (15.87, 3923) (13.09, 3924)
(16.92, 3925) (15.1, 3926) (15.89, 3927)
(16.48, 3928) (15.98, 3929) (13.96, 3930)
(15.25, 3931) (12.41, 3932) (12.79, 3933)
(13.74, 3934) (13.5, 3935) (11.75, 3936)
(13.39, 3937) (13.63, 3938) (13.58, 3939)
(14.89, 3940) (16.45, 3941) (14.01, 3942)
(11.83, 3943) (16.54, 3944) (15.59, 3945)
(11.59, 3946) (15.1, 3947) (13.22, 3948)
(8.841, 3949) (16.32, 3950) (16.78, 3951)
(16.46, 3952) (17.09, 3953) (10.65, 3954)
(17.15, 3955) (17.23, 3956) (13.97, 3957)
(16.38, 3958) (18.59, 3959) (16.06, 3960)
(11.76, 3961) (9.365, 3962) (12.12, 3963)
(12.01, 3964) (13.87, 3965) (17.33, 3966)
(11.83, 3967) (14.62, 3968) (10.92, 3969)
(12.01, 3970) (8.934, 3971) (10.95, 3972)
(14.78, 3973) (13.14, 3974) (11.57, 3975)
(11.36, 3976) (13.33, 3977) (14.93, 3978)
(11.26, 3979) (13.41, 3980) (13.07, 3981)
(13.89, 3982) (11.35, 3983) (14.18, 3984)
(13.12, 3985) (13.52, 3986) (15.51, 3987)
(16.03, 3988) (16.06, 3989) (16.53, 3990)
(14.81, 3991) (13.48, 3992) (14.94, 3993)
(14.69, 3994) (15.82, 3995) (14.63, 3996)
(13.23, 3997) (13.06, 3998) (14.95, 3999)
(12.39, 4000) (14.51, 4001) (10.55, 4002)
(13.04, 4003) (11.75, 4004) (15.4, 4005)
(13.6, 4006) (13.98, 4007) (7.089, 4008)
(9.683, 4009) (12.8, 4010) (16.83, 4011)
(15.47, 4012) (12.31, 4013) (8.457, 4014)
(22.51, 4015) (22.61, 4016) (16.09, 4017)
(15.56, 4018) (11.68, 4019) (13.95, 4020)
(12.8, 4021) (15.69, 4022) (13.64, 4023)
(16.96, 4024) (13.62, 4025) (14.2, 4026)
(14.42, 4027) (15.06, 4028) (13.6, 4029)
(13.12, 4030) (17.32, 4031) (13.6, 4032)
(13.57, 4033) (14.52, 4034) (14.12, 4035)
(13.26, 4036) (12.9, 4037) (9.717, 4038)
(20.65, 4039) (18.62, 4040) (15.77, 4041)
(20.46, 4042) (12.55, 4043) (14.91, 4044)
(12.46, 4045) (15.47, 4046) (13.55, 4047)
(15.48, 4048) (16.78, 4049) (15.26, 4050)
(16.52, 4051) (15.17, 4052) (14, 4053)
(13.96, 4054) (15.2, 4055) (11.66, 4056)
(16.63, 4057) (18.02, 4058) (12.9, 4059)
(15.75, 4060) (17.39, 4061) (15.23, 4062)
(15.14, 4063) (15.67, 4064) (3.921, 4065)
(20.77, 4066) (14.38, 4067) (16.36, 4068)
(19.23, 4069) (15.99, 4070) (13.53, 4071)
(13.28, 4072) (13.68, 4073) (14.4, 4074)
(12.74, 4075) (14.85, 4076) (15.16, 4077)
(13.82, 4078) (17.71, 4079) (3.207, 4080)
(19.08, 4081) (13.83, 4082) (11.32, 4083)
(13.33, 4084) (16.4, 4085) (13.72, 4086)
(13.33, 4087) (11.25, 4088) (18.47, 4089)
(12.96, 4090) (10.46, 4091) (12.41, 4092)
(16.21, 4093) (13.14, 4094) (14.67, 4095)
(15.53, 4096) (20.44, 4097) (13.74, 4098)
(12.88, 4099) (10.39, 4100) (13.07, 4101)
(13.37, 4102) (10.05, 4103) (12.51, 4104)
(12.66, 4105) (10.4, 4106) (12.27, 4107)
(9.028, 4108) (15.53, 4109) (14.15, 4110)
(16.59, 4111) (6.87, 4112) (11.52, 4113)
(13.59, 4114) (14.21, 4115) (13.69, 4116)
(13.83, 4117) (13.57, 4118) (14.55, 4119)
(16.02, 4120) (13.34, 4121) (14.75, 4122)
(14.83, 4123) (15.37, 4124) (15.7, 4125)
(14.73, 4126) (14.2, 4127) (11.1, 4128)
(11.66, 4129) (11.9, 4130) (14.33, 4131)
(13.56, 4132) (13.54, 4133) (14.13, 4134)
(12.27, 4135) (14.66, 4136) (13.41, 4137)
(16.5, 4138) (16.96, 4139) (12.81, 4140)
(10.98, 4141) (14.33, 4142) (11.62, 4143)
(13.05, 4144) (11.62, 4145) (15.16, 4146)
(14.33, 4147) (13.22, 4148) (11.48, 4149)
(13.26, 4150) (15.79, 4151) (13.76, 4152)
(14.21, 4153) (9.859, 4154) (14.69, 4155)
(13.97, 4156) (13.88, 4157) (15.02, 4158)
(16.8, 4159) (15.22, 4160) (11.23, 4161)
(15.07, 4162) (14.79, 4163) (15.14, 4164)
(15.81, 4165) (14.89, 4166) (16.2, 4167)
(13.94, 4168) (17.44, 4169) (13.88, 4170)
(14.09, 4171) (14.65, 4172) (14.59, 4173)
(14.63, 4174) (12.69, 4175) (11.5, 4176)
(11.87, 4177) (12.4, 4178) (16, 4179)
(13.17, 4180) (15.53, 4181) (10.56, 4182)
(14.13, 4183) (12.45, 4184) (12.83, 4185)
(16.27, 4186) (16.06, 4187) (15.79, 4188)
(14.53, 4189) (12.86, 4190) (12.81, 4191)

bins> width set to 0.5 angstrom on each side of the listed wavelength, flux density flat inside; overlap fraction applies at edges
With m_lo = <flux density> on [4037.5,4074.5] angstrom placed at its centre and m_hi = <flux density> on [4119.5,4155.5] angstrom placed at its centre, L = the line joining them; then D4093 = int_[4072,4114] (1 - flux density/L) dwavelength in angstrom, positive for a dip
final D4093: 3.3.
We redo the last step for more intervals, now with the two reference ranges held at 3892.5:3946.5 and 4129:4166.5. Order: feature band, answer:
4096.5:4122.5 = 1.5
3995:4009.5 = 1.6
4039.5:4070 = -2.4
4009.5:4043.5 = -1.5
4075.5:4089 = 0.3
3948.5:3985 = 2.5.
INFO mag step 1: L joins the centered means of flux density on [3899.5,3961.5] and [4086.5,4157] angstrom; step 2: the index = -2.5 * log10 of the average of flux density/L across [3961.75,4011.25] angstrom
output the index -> 0.10 mag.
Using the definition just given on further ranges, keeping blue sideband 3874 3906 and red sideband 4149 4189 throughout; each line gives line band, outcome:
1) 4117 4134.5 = 0.02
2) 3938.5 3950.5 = 0.02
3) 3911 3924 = -0.10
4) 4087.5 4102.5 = 0.02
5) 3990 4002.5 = 0.02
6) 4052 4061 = -0.05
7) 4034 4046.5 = -0.06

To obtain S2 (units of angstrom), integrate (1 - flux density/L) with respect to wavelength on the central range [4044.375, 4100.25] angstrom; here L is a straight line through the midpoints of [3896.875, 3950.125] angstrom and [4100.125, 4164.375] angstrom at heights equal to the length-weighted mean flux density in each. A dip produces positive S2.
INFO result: -2.4 angstrom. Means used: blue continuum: 14.8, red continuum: 13.5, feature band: 14.5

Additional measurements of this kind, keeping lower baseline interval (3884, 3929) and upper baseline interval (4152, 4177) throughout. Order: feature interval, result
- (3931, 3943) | 1.0 angstrom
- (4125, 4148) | 1.3 angstrom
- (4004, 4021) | 0.6 angstrom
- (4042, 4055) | -0.3 angstrom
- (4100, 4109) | 1.6 angstrom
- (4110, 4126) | 0.5 angstrom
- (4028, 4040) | 0.1 angstrom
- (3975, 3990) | 1.1 angstrom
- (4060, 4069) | -0.4 angstrom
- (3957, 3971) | 1.3 angstrom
